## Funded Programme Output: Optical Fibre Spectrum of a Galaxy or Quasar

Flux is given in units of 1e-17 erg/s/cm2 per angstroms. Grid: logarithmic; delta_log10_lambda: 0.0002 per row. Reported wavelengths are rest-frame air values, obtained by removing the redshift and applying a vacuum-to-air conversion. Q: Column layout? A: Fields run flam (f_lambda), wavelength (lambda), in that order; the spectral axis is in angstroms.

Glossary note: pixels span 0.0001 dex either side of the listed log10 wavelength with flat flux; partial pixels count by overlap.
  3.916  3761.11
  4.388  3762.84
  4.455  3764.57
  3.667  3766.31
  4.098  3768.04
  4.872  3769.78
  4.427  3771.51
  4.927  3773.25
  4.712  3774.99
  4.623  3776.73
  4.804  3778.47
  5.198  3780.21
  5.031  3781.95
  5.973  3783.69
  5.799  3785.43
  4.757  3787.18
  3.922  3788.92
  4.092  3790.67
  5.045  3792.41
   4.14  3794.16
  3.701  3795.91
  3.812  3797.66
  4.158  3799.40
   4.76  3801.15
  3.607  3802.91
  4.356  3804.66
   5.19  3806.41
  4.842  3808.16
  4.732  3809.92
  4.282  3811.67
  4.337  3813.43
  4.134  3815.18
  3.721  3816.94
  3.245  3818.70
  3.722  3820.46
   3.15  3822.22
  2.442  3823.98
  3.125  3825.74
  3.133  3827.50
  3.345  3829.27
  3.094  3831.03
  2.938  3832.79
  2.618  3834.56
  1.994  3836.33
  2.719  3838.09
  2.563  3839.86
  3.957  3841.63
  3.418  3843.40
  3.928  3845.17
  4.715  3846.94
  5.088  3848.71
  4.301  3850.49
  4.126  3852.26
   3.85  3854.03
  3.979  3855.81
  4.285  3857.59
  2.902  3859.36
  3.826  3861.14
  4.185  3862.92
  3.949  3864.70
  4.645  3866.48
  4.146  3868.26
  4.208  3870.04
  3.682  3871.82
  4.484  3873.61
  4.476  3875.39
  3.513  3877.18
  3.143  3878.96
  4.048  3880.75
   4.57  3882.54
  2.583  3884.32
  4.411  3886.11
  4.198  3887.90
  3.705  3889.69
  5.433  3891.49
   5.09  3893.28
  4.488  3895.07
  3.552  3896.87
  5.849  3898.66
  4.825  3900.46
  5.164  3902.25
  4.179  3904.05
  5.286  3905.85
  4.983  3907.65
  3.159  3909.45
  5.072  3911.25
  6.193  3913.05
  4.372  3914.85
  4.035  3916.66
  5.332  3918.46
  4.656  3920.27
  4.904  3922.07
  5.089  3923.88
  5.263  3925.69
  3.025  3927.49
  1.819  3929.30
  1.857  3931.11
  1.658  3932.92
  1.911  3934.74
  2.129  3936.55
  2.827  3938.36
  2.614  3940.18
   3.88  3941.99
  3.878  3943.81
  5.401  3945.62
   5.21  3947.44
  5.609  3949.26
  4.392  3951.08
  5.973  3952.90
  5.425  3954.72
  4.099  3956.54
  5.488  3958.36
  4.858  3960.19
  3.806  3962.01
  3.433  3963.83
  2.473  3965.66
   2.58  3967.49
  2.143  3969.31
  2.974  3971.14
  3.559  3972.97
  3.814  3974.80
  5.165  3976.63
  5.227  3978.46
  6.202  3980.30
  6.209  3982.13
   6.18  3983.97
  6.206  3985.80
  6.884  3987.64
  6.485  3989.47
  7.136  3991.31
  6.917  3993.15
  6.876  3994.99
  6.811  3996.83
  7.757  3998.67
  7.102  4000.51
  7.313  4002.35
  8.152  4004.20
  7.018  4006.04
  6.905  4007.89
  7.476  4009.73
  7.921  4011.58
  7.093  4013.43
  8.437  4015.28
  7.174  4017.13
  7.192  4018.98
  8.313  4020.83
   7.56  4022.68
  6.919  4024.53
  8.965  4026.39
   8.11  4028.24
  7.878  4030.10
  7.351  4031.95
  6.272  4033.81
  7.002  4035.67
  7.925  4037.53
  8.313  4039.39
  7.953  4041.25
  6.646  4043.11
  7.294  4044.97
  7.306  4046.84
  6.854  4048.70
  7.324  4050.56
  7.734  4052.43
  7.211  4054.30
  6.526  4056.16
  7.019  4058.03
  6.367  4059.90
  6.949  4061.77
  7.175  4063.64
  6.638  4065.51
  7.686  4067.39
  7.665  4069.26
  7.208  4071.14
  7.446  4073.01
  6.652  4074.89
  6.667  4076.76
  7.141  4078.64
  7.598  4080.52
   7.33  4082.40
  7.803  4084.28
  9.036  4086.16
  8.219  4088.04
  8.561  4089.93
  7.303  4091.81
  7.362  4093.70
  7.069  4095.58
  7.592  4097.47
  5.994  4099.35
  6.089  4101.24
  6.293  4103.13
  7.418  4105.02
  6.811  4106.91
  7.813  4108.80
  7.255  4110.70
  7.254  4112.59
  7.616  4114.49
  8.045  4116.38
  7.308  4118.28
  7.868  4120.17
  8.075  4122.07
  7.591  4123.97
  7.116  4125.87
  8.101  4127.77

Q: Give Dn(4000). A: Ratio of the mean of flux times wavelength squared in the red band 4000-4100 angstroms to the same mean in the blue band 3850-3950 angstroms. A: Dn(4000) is 1.95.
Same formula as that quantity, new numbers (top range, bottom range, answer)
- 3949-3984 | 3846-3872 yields 1.13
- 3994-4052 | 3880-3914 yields 1.74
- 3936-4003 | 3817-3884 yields 1.46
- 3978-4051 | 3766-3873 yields 1.98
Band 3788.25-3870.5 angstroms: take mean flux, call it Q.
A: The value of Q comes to 3.84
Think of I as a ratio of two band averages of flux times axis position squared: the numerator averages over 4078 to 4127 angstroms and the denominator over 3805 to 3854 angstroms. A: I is 2.33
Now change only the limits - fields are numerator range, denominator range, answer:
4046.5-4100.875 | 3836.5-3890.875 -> 2.07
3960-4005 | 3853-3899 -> 1.41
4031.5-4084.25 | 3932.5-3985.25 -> 1.82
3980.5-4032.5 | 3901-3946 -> 1.93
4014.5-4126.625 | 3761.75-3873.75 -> 2.07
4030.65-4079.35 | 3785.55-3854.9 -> 2.10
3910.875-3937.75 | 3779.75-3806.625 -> 0.88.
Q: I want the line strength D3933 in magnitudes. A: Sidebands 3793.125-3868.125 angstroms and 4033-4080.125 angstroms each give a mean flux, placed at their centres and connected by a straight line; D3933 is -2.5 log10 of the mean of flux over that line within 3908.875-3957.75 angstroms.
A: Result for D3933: 0.29 mag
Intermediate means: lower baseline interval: 3.79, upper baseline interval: 7.17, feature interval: 4.08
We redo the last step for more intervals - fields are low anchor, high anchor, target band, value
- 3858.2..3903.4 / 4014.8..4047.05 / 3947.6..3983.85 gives 0.34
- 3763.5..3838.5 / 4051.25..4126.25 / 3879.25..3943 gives 0.29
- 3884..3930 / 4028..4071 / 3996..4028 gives -0.16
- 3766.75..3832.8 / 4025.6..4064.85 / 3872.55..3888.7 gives 0.31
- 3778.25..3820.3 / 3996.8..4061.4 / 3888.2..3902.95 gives 0.20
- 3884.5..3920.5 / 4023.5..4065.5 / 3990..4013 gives -0.12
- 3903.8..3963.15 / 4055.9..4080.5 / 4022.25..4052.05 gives -0.17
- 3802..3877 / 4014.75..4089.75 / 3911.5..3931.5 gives 0.20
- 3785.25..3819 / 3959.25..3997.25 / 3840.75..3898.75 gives 0.12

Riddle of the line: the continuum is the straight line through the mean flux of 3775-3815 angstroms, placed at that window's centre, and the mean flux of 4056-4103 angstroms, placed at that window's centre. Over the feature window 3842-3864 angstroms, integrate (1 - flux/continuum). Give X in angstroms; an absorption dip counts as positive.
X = 4.64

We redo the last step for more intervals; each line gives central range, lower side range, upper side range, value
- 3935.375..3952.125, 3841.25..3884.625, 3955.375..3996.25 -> 2.6 angstroms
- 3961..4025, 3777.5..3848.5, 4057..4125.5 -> 1.0 angstroms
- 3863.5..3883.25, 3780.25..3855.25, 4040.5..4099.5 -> 2.6 angstroms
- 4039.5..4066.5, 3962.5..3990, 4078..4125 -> -3.3 angstroms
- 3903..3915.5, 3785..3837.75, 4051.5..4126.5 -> 0.8 angstroms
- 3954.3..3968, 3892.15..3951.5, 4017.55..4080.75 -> 3.0 angstroms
